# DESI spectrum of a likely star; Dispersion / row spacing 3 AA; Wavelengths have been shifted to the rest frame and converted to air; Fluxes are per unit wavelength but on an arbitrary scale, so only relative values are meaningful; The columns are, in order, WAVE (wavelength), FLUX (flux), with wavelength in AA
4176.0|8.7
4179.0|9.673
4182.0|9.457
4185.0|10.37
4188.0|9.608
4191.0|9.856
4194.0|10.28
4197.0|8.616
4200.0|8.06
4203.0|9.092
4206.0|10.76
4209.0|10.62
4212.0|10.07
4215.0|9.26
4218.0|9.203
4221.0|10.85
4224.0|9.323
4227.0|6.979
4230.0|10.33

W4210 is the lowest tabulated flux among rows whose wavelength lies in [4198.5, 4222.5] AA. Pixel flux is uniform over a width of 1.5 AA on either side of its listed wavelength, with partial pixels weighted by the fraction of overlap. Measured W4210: 8.06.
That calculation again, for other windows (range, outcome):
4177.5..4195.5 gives 9.457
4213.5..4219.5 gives 9.203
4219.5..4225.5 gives 9.323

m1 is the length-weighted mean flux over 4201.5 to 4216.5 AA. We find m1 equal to 9.96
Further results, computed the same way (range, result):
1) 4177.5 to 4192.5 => 9.79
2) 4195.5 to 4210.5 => 9.43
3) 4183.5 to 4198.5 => 9.75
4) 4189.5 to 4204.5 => 9.18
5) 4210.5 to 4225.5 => 9.74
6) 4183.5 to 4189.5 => 9.99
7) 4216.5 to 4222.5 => 10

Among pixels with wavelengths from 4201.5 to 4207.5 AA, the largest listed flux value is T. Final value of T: 10.76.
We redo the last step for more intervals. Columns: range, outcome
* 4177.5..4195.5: 10.37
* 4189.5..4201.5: 10.28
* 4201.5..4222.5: 10.85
